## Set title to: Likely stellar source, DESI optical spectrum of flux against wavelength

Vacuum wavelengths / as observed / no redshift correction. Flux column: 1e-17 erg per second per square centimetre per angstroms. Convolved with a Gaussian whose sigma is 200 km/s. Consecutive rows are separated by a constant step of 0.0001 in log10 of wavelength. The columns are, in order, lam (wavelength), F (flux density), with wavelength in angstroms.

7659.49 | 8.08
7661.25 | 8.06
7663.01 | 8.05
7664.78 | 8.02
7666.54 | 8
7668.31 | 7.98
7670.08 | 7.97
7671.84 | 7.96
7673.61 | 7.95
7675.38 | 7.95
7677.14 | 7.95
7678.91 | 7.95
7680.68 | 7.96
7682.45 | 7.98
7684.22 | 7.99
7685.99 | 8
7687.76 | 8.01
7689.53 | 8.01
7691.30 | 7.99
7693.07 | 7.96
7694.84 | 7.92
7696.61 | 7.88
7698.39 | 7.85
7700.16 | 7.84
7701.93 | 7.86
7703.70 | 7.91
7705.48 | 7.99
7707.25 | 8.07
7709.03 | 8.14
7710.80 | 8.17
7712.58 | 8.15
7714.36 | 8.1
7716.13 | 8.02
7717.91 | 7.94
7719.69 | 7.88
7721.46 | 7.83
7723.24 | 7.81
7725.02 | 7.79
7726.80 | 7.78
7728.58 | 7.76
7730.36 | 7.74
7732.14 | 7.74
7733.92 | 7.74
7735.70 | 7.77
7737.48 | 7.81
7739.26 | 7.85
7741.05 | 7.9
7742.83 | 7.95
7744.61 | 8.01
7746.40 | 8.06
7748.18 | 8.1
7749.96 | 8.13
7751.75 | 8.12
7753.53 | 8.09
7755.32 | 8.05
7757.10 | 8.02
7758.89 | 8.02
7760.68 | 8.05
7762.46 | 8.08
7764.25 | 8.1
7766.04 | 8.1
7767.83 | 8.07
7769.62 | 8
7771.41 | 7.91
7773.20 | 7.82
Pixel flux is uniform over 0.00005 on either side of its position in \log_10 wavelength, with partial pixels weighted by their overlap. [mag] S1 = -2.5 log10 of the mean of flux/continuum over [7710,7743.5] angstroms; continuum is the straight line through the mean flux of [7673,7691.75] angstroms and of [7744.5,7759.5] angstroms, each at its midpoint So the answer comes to 0.022 mag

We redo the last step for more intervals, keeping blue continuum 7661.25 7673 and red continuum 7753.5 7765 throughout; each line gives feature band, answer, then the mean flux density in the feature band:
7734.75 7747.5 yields 0.02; 7.91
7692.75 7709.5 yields 0.01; 7.94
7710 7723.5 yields 0.00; 7.99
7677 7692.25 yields 0.00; 7.98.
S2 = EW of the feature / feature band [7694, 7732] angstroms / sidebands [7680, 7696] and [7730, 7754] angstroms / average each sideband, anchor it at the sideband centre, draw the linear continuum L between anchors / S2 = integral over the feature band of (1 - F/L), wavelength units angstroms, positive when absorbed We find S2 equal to 0.2 angstroms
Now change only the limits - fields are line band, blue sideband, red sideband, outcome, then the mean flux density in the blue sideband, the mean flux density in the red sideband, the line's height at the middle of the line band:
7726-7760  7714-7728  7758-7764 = 0.22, 7.88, 8.06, 7.98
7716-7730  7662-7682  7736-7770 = 0.29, 7.98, 8.02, 8.01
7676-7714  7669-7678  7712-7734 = -0.30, 7.96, 7.87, 7.92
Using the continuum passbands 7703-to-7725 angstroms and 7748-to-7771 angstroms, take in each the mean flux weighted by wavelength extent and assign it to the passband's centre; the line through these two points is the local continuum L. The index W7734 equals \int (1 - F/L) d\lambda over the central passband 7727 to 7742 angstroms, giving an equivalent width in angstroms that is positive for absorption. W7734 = 0.4 angstroms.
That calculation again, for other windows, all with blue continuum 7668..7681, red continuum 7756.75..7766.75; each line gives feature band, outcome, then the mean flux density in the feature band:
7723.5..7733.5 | 0.32 angstroms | 7.76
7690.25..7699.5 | 0.07 angstroms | 7.92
